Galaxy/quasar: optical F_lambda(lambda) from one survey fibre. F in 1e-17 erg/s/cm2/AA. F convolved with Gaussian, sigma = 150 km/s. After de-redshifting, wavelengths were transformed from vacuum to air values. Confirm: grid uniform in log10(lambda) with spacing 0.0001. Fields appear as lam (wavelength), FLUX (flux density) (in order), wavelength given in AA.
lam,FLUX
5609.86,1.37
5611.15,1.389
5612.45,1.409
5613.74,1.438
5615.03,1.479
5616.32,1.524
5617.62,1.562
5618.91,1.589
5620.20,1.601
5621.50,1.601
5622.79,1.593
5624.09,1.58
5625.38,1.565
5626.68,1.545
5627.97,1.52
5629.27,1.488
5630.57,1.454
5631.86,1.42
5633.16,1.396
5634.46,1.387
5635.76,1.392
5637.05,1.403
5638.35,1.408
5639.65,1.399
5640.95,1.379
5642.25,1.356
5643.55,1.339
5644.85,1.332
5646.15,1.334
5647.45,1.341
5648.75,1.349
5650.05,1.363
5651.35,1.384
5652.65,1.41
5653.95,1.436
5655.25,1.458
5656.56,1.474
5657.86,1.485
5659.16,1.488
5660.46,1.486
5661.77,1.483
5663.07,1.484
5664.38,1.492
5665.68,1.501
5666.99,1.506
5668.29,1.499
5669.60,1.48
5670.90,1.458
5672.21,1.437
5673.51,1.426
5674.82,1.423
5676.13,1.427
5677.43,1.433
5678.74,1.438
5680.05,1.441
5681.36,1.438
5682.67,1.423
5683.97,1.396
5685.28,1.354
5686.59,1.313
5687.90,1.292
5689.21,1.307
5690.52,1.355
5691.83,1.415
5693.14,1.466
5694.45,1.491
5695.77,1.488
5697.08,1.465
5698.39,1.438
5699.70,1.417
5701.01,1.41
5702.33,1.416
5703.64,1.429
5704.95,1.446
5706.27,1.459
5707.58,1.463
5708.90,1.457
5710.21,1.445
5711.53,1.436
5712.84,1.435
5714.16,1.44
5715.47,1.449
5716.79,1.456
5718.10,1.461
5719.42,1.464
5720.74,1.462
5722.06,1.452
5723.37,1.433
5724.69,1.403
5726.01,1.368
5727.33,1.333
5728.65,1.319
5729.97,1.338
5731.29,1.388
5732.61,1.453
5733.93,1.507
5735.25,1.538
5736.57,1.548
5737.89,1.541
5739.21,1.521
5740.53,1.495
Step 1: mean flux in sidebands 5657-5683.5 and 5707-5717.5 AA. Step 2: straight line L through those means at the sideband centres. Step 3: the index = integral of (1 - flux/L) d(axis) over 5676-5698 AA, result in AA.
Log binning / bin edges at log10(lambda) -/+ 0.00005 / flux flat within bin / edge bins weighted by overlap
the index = 0.7 AA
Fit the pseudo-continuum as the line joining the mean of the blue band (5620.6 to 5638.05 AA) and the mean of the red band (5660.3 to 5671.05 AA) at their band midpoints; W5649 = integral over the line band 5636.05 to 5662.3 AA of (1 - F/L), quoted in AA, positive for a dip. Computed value 1.47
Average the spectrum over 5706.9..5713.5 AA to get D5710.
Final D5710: 1.45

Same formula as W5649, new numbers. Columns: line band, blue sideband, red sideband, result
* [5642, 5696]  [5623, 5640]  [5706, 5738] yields 1.2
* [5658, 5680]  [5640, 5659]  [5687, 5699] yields -1.0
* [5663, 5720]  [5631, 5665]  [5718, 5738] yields -0.5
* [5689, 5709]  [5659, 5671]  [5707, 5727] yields 0.3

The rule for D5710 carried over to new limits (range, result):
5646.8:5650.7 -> 1.35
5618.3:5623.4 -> 1.6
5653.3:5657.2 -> 1.45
